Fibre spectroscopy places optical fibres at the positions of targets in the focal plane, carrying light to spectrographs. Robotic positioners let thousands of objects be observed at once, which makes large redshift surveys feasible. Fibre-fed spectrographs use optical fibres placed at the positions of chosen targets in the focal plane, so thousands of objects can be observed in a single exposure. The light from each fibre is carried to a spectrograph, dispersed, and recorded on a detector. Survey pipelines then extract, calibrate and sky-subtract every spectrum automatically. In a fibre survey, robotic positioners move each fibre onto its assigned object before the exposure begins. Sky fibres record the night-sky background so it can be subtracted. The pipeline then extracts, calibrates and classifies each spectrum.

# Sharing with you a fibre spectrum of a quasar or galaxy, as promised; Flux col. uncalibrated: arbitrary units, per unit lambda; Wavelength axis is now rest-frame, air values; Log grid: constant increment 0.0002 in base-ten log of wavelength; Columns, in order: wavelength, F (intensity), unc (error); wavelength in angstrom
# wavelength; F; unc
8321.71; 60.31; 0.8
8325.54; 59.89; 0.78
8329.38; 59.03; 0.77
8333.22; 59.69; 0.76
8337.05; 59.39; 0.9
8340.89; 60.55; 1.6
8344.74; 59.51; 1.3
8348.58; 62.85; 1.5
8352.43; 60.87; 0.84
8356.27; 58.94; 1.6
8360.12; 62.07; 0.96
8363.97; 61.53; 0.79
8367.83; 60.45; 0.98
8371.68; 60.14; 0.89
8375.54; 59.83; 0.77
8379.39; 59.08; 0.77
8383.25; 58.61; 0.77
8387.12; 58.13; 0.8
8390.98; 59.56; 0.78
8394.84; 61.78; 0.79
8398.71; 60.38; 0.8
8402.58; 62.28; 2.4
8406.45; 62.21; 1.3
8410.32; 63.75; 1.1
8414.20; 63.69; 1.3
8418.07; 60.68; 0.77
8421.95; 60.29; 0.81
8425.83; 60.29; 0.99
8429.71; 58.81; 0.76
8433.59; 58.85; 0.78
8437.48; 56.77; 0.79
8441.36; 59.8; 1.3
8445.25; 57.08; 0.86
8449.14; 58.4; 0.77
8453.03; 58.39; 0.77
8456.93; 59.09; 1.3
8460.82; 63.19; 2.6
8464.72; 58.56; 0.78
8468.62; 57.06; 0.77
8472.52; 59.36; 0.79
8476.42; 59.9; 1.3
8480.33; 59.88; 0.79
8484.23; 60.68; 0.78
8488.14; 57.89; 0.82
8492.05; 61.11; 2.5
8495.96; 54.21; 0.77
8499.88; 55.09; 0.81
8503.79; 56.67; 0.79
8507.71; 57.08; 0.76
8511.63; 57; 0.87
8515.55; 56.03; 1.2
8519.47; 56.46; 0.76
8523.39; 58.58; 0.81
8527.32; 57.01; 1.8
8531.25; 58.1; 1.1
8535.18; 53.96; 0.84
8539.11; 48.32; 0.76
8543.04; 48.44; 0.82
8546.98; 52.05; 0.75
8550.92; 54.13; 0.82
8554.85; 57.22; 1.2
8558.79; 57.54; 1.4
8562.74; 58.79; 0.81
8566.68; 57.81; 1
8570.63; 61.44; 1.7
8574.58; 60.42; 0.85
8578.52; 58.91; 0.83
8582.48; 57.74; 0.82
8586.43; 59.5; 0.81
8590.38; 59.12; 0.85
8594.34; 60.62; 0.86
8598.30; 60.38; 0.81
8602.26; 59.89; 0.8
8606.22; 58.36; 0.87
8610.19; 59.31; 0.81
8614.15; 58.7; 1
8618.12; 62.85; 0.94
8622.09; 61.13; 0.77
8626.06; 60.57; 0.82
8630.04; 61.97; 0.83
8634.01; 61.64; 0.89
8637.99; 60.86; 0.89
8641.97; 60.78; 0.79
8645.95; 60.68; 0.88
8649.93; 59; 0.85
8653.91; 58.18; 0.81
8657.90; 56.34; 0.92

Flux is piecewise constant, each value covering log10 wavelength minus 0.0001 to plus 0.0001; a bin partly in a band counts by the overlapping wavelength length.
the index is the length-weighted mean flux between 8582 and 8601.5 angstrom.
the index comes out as 59.6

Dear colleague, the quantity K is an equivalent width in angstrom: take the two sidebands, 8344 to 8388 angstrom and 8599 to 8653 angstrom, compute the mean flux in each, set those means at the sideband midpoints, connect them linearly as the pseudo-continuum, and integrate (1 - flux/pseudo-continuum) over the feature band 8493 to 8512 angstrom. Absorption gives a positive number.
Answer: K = 1.3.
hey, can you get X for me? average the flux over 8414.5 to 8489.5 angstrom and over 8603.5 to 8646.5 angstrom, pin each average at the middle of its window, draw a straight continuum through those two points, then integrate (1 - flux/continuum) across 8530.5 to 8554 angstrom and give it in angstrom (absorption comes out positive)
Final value 3.0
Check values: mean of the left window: 59.3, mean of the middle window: 52.4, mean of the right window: 60.6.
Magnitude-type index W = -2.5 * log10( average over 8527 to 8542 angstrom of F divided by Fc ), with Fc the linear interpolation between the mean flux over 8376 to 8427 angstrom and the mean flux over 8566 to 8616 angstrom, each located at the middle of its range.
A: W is 0.12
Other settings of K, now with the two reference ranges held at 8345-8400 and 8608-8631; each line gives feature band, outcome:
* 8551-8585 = 1.2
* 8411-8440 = 0.1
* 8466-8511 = 1.8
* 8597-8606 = 0.1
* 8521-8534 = 0.6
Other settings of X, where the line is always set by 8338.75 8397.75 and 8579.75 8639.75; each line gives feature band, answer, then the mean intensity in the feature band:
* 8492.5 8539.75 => 3.22 angstrom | 56.1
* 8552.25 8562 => 0.46 angstrom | 57.4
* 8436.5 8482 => 0.92 angstrom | 59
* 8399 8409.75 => -0.34 angstrom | 62.2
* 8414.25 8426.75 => -0.14 angstrom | 60.9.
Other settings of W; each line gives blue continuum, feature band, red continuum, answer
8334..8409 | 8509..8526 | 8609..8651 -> 0.07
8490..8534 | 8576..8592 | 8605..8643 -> 0.01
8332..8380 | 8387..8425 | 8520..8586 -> -0.04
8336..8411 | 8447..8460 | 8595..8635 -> 0.03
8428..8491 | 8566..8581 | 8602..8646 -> 0.01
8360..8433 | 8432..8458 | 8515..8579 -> 0.02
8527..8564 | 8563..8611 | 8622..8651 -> -0.04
